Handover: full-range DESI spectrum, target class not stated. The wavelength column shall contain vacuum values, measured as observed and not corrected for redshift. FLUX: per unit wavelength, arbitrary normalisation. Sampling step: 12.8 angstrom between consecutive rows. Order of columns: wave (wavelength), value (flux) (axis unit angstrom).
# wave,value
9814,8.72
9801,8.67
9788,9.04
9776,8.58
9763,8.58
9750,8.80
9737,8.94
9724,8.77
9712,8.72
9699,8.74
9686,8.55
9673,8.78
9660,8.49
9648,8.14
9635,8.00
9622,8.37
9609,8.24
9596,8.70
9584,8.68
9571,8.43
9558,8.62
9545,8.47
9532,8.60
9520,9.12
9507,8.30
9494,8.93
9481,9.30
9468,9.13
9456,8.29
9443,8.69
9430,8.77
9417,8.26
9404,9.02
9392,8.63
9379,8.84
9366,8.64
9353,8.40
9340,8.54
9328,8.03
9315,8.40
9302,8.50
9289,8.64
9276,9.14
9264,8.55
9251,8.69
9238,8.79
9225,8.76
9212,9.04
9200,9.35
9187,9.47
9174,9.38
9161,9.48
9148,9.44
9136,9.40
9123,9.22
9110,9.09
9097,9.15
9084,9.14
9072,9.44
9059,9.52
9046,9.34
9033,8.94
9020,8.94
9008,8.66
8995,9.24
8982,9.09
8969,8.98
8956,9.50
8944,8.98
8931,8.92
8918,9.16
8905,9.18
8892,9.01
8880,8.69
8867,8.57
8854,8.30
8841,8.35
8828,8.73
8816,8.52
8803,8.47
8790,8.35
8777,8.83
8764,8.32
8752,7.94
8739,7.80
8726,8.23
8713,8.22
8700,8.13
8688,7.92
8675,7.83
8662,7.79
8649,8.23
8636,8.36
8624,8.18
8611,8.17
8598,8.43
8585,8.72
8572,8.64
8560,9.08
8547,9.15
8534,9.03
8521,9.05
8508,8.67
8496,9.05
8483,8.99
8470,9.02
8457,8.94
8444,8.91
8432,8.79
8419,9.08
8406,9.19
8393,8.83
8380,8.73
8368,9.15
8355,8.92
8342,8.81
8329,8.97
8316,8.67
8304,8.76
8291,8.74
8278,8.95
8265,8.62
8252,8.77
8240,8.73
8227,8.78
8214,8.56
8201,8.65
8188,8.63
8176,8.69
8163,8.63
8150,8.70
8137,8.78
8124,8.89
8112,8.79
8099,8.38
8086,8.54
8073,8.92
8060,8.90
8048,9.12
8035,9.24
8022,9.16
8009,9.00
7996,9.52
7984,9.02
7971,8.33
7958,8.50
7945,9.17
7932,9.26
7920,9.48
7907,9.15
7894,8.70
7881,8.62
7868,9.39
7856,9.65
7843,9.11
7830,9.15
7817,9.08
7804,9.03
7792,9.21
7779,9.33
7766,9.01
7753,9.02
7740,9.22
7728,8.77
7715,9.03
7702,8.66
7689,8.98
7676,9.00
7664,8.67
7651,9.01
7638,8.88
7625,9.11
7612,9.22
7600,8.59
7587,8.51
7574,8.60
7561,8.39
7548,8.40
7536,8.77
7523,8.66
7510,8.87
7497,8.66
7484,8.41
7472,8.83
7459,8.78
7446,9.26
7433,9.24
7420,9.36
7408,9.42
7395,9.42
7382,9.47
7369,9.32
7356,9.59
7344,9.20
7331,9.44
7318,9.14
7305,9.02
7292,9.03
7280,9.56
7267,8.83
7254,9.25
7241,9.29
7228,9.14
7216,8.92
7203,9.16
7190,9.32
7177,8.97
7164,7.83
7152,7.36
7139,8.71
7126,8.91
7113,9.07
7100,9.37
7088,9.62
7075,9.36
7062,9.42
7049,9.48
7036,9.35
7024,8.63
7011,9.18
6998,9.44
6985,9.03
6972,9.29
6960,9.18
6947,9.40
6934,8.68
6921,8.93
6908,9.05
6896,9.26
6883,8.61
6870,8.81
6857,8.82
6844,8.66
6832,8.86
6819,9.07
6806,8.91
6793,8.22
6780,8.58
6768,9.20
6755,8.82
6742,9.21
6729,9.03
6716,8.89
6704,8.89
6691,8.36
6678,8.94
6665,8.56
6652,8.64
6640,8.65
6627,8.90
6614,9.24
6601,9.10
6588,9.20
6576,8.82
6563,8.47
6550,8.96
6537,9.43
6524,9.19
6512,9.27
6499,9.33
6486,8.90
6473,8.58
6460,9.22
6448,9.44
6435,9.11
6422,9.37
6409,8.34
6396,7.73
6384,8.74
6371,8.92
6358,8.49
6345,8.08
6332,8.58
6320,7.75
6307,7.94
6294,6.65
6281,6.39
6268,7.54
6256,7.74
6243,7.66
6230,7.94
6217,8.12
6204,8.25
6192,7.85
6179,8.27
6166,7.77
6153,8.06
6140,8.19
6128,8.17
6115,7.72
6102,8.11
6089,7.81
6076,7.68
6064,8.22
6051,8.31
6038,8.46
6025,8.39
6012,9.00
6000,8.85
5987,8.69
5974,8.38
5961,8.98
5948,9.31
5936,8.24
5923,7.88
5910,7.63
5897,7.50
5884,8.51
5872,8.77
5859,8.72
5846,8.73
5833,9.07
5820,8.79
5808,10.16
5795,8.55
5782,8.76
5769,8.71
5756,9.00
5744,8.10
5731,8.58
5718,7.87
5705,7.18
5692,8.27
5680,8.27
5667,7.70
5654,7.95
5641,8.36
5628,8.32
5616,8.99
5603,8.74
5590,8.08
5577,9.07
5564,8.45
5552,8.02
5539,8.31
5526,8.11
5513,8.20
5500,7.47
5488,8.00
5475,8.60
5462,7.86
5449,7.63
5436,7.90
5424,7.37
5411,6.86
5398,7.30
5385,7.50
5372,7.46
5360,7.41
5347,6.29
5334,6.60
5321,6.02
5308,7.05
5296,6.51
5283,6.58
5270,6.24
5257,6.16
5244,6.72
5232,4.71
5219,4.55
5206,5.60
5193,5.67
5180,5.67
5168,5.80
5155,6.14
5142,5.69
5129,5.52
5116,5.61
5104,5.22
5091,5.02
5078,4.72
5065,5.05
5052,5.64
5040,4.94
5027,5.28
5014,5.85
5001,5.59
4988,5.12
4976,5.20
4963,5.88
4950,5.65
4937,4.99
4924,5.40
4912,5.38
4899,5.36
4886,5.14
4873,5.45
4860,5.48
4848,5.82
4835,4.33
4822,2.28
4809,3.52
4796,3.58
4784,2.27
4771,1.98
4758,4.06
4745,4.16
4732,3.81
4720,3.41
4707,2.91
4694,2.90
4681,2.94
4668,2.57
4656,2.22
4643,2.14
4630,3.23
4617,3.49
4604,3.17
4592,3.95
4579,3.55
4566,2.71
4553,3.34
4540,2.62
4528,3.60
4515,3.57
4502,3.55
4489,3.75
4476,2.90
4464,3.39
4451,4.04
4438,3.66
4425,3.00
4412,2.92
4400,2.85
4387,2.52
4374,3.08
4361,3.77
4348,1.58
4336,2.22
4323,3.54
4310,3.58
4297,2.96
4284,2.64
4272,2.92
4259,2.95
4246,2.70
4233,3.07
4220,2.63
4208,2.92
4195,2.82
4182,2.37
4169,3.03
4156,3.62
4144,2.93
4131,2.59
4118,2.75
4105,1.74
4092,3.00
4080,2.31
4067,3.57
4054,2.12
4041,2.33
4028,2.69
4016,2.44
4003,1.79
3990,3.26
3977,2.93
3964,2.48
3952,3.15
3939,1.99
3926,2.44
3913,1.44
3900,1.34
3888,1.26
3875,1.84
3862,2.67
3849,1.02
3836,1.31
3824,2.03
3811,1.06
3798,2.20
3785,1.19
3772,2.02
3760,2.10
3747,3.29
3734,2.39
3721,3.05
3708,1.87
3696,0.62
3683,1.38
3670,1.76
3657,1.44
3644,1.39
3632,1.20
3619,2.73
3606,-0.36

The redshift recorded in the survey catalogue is 0.21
